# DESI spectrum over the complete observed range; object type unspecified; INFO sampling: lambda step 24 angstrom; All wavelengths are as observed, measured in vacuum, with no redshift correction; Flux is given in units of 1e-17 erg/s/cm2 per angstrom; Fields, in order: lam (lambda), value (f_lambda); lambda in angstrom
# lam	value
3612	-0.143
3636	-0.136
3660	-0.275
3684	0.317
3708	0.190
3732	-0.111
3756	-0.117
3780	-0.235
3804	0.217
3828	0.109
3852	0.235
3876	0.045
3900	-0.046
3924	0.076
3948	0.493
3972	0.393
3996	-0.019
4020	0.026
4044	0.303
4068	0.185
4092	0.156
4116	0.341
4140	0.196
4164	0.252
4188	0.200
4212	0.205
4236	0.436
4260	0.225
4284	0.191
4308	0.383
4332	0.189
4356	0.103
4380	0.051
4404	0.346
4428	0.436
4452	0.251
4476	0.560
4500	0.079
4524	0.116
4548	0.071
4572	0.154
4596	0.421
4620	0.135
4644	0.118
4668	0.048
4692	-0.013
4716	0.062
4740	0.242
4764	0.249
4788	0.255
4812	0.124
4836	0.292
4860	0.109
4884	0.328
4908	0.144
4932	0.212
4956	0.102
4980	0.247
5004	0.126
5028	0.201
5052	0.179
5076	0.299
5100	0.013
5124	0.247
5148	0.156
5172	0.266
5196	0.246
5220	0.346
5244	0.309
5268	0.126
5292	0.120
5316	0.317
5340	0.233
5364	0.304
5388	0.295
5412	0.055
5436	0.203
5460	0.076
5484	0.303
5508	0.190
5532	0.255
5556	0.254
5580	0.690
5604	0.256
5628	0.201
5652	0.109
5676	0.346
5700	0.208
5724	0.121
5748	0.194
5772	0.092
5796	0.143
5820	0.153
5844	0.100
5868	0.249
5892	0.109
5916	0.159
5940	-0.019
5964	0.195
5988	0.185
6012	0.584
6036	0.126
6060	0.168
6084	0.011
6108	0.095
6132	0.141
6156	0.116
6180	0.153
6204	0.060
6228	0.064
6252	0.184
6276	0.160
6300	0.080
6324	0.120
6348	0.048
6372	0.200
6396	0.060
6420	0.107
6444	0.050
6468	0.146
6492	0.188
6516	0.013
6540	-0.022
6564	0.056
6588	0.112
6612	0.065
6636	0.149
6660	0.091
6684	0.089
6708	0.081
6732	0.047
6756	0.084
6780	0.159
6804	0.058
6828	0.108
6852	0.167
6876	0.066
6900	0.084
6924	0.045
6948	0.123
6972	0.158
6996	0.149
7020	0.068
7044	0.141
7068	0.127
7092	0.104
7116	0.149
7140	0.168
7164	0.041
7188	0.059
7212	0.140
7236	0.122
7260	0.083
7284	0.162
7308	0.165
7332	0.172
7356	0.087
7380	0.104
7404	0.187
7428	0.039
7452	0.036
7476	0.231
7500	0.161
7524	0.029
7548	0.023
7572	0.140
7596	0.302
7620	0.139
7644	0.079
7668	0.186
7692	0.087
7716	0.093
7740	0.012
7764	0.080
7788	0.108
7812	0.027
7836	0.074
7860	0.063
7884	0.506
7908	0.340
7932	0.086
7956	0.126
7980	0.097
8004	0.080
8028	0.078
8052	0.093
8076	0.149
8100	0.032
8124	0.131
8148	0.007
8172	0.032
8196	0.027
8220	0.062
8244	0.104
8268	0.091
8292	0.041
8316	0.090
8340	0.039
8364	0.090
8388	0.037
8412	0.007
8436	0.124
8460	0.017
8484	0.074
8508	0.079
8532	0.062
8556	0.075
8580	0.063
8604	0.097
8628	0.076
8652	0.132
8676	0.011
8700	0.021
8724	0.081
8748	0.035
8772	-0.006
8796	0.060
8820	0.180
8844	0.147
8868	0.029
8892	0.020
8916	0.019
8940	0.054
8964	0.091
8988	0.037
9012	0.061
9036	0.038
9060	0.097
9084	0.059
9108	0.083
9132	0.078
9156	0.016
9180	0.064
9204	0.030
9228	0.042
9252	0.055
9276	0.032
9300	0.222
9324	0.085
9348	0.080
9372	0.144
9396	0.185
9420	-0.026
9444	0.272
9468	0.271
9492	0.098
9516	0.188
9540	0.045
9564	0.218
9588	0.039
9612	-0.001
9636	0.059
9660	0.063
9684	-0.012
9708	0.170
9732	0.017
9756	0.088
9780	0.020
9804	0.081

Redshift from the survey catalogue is 0.20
